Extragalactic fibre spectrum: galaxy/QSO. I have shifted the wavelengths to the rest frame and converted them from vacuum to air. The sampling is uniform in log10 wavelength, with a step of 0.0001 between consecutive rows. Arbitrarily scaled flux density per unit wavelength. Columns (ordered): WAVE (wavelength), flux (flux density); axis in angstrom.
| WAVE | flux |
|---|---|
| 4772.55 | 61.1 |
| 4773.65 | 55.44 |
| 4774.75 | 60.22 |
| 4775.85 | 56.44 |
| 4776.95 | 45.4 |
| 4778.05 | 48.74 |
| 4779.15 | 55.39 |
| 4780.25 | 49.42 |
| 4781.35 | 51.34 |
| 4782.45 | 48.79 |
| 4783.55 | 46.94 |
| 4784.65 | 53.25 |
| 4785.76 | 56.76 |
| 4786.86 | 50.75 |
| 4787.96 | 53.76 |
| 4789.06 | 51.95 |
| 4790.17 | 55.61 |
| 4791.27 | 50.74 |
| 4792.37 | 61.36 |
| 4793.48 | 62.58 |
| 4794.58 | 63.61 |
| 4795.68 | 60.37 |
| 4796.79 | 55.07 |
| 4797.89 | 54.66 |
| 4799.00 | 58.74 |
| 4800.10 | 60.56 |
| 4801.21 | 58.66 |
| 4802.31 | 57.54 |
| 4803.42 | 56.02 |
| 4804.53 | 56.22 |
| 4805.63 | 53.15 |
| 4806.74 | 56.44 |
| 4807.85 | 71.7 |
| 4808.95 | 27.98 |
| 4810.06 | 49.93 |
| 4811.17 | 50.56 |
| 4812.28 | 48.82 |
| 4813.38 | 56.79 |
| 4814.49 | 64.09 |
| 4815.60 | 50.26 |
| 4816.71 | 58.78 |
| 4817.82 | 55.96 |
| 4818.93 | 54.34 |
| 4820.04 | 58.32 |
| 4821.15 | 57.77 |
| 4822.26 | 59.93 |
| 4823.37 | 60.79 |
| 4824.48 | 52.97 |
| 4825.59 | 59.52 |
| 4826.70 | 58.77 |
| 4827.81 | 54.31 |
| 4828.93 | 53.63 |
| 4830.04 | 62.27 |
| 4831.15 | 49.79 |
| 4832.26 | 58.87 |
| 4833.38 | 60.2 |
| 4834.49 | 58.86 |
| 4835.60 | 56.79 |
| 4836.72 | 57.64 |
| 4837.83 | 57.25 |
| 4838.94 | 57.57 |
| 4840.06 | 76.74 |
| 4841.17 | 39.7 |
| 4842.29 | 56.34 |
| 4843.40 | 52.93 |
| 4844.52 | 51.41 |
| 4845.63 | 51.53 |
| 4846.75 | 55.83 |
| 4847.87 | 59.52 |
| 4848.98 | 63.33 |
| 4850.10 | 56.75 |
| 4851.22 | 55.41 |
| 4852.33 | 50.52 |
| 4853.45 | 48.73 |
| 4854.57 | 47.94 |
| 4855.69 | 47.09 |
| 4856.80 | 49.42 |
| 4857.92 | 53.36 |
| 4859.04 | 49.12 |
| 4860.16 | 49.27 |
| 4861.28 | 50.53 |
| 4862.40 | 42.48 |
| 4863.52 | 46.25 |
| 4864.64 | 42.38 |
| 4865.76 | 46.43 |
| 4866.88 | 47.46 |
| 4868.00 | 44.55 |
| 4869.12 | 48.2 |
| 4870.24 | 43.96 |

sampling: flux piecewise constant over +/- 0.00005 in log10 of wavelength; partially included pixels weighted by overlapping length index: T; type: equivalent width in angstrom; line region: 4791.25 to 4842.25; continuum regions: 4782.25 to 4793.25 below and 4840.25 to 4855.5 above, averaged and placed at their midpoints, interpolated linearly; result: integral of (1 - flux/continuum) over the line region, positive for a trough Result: -3.1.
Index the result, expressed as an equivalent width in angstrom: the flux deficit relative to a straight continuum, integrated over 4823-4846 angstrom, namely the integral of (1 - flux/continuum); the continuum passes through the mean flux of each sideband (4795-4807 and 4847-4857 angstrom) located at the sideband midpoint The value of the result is -0.8 angstrom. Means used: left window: 57.1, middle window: 56.6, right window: 53.4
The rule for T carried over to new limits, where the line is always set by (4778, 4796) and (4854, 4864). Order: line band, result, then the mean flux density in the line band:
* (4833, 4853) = -2.7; 56.5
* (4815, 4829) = -1.4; 56.7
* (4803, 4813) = 0.0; 52.4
